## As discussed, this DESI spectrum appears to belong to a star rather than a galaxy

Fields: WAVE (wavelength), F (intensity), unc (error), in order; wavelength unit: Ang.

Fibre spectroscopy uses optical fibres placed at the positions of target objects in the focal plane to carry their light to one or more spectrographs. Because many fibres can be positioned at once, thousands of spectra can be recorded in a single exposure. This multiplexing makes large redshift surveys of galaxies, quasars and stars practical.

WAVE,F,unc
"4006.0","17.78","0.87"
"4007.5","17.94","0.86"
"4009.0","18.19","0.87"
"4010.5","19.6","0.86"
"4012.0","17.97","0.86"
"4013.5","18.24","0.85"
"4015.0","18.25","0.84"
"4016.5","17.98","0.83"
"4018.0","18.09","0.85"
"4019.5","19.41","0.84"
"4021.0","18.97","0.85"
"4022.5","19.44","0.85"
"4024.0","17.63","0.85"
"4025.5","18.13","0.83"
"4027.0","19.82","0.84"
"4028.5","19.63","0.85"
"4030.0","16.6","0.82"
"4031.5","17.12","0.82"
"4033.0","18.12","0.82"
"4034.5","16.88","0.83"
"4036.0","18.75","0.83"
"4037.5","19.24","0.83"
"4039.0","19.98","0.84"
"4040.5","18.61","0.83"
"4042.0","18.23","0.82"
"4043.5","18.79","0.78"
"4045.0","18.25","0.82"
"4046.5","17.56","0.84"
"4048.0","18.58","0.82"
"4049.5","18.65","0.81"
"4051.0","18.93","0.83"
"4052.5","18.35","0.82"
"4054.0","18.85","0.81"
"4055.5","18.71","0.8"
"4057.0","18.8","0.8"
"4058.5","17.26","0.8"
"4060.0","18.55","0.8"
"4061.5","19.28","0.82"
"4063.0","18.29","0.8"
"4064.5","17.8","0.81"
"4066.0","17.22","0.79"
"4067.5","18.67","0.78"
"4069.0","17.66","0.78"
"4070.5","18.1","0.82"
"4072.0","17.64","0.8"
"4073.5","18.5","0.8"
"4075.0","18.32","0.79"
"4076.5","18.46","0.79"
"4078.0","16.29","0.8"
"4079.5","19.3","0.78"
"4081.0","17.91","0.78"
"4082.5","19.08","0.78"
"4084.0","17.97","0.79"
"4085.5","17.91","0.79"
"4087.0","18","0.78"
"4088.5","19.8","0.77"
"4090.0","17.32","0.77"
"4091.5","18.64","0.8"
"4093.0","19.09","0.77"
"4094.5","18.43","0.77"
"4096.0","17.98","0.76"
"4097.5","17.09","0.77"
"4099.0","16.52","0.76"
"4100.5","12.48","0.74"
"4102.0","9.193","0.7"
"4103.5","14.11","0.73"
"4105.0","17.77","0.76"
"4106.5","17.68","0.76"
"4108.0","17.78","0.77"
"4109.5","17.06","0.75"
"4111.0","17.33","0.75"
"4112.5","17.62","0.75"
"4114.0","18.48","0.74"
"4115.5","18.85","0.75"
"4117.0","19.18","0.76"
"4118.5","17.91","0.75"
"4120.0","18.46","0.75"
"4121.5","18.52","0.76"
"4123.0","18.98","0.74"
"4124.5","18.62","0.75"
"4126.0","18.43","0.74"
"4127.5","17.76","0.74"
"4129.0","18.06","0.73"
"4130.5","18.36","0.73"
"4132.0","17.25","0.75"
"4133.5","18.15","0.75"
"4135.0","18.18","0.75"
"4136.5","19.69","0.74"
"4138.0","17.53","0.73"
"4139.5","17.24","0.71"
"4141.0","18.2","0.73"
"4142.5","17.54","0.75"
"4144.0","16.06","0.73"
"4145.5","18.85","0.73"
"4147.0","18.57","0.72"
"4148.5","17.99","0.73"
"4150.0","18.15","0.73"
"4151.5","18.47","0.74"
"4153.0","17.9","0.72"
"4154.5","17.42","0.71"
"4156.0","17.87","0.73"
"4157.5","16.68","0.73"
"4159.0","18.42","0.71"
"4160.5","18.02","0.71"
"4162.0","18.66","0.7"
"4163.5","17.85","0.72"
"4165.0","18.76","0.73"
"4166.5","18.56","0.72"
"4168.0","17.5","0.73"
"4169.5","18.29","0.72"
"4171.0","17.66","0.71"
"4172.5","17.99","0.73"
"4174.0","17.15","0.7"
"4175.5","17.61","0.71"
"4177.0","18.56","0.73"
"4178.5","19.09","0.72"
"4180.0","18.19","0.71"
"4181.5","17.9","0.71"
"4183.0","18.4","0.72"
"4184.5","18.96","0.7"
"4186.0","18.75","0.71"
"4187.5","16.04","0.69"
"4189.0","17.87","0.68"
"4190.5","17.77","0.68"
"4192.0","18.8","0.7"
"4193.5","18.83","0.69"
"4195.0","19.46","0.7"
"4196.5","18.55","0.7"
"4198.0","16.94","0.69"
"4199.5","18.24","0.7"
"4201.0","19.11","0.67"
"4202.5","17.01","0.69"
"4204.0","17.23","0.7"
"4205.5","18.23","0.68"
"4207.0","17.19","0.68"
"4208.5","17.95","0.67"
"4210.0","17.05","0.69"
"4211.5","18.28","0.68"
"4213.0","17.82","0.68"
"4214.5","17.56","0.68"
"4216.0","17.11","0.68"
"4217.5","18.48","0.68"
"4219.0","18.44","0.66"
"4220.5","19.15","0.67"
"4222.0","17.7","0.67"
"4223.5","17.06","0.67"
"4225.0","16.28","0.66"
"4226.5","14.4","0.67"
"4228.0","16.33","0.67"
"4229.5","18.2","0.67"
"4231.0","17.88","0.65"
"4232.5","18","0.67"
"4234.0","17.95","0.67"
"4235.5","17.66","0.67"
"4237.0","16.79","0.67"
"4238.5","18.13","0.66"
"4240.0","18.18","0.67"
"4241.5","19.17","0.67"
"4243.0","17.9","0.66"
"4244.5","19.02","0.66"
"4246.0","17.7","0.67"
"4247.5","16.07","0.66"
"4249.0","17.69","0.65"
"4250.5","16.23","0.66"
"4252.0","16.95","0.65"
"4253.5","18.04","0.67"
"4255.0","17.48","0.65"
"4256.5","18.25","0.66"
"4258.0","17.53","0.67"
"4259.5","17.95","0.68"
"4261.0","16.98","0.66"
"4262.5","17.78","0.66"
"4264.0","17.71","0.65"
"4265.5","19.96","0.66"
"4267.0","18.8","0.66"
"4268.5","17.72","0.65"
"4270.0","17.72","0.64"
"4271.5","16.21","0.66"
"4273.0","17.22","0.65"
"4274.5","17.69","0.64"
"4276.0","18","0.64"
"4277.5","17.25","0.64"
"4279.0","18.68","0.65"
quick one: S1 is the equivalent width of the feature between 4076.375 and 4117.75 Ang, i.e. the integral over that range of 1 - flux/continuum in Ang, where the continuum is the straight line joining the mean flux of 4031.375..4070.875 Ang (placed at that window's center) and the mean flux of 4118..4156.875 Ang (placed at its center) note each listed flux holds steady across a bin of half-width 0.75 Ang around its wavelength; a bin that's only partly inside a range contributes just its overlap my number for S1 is 1.9 Ang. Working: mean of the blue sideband 18.4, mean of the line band 17.4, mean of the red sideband 18.1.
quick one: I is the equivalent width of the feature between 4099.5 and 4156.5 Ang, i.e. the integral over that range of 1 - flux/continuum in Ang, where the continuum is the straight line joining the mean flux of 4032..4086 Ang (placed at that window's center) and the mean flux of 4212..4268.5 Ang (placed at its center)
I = 1.6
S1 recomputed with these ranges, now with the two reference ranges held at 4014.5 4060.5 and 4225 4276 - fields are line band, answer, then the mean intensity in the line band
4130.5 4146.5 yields 0.1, 17.9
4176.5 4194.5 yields -0.4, 18.3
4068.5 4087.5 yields 0.2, 18.1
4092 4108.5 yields 1.8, 16.2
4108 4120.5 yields 0.0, 18.1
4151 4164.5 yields 0.0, 17.9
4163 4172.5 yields -0.1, 18.1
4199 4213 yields 0.0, 17.8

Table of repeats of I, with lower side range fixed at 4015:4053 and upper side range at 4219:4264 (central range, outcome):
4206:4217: 0.1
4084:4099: 0.1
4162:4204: -0.8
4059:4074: 0.1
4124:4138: -0.2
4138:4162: 0.1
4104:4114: 0.3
